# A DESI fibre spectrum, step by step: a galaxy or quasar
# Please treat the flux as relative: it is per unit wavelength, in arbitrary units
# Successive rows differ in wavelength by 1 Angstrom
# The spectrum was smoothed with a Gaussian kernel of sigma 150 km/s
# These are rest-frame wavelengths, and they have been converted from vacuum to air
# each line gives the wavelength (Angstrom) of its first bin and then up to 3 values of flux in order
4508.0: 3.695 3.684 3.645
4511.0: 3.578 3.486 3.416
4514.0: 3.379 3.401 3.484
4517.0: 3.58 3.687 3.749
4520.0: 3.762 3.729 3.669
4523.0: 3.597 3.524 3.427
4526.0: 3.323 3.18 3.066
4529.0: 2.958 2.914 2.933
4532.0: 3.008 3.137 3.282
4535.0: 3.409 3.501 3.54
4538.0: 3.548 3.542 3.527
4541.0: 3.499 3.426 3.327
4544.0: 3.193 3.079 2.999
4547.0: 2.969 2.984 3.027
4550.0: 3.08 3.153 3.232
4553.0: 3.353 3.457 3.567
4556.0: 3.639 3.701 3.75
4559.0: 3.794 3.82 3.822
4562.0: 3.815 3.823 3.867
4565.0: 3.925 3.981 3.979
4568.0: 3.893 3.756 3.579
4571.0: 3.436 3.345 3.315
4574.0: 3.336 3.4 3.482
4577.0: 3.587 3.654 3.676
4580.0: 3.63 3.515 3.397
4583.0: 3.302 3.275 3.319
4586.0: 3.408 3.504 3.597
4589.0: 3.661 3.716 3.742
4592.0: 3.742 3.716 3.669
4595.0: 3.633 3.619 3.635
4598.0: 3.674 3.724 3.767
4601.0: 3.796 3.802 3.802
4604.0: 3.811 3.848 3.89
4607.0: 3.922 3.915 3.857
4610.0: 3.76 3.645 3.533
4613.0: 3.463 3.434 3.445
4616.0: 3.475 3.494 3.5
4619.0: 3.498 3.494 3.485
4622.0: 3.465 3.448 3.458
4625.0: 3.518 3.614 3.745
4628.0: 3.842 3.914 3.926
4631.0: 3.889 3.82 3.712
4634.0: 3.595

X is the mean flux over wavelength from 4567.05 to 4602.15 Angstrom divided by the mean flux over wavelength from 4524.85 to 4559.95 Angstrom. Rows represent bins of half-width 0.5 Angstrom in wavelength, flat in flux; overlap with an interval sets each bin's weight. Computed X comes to 1.08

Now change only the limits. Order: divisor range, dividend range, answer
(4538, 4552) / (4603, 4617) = 1.14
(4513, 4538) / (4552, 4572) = 1.10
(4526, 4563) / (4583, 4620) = 1.09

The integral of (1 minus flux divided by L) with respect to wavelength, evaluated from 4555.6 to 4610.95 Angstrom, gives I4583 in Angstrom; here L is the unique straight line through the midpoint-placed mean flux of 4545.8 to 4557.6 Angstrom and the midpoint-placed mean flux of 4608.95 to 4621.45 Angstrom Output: -4.40 Angstrom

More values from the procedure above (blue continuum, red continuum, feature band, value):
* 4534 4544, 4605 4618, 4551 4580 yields -0.9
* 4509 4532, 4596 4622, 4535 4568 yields 0.1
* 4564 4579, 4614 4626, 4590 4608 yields -1.1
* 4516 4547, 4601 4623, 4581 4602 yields -0.1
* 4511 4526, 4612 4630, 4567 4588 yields 0.3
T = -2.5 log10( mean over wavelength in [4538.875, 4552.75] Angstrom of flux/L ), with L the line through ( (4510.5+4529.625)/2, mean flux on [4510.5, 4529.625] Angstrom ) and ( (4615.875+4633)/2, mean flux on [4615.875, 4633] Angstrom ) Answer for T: 0.10 mag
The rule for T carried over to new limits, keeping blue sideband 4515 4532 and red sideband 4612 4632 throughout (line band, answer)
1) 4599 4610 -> -0.08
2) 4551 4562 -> -0.04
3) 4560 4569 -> -0.12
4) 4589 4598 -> -0.04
